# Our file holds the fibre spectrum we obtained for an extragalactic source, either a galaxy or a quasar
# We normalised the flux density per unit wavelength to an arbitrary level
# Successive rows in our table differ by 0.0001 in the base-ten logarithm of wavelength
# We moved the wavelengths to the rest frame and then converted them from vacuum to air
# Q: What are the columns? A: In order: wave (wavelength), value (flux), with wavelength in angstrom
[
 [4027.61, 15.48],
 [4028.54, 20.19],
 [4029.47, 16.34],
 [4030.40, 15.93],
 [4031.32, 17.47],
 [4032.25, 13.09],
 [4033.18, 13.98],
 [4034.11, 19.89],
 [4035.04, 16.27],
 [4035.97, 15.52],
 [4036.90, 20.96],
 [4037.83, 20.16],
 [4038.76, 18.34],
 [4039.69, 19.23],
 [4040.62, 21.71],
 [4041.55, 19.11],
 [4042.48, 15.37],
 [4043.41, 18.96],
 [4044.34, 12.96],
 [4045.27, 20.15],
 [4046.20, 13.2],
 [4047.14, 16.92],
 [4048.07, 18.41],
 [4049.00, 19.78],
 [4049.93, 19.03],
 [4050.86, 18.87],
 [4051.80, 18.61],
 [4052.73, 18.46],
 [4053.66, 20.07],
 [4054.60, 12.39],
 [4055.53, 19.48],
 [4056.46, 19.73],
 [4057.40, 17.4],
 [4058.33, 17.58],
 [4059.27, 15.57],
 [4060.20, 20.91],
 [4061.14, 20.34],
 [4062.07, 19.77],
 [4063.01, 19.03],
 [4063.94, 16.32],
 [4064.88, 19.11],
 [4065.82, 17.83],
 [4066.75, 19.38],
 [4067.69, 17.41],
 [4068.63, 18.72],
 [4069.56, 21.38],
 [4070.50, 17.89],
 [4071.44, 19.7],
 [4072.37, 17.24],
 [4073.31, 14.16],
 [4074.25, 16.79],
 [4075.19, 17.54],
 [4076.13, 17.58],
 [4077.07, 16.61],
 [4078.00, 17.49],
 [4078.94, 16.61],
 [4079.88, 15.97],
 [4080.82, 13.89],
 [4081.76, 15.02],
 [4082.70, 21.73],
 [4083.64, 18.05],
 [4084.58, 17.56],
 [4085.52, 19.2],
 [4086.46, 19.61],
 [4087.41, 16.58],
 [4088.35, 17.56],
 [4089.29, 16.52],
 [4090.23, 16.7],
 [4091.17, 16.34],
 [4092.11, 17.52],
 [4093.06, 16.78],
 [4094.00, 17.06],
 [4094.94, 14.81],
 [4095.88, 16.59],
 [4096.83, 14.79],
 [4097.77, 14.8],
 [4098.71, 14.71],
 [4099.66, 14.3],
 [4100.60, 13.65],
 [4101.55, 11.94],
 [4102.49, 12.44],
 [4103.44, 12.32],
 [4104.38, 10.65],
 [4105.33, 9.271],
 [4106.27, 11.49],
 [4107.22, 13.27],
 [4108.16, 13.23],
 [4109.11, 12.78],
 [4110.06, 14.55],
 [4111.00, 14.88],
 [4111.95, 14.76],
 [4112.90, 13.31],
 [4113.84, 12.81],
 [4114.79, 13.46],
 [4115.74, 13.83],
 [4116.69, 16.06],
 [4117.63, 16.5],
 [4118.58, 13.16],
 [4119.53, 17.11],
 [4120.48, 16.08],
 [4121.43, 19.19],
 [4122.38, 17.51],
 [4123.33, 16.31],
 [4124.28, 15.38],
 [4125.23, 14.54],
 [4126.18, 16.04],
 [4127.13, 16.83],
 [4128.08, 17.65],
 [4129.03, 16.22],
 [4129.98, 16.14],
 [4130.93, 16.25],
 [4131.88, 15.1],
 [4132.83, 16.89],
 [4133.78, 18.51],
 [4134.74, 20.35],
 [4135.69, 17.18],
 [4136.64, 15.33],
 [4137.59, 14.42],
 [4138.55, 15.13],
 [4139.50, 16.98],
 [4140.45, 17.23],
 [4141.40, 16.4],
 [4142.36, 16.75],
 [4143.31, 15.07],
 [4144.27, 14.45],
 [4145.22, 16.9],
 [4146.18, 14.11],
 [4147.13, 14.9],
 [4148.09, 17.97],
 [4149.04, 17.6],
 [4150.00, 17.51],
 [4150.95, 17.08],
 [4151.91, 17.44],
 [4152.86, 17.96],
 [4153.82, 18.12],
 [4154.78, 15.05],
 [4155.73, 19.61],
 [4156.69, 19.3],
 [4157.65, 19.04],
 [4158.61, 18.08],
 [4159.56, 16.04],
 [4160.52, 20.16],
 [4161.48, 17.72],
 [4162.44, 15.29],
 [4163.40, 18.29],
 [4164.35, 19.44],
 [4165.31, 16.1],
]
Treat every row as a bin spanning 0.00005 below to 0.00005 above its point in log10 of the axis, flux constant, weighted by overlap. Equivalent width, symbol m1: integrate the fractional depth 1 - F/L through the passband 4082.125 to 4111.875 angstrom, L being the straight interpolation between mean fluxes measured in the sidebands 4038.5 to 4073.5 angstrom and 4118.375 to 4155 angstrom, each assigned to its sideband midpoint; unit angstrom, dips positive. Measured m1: 3.7 angstrom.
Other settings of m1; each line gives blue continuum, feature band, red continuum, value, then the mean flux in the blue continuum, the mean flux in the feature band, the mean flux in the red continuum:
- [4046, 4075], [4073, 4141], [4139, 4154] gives 6.40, 18.1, 15.7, 16.6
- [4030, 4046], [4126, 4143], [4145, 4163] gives 0.75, 17.5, 16.6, 17.4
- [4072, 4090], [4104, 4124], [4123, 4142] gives 2.83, 17.1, 14.3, 16.4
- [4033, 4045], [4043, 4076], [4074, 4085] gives -0.92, 18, 18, 17.1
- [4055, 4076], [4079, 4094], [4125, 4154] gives 0.47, 18.3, 17.2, 16.6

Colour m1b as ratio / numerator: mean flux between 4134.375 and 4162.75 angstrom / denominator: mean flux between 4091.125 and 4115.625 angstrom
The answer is 1.22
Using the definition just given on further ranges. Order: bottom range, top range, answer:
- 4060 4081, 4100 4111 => 0.70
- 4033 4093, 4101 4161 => 0.88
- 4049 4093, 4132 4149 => 0.92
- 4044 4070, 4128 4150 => 0.90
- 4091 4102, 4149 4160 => 1.16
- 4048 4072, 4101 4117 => 0.70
